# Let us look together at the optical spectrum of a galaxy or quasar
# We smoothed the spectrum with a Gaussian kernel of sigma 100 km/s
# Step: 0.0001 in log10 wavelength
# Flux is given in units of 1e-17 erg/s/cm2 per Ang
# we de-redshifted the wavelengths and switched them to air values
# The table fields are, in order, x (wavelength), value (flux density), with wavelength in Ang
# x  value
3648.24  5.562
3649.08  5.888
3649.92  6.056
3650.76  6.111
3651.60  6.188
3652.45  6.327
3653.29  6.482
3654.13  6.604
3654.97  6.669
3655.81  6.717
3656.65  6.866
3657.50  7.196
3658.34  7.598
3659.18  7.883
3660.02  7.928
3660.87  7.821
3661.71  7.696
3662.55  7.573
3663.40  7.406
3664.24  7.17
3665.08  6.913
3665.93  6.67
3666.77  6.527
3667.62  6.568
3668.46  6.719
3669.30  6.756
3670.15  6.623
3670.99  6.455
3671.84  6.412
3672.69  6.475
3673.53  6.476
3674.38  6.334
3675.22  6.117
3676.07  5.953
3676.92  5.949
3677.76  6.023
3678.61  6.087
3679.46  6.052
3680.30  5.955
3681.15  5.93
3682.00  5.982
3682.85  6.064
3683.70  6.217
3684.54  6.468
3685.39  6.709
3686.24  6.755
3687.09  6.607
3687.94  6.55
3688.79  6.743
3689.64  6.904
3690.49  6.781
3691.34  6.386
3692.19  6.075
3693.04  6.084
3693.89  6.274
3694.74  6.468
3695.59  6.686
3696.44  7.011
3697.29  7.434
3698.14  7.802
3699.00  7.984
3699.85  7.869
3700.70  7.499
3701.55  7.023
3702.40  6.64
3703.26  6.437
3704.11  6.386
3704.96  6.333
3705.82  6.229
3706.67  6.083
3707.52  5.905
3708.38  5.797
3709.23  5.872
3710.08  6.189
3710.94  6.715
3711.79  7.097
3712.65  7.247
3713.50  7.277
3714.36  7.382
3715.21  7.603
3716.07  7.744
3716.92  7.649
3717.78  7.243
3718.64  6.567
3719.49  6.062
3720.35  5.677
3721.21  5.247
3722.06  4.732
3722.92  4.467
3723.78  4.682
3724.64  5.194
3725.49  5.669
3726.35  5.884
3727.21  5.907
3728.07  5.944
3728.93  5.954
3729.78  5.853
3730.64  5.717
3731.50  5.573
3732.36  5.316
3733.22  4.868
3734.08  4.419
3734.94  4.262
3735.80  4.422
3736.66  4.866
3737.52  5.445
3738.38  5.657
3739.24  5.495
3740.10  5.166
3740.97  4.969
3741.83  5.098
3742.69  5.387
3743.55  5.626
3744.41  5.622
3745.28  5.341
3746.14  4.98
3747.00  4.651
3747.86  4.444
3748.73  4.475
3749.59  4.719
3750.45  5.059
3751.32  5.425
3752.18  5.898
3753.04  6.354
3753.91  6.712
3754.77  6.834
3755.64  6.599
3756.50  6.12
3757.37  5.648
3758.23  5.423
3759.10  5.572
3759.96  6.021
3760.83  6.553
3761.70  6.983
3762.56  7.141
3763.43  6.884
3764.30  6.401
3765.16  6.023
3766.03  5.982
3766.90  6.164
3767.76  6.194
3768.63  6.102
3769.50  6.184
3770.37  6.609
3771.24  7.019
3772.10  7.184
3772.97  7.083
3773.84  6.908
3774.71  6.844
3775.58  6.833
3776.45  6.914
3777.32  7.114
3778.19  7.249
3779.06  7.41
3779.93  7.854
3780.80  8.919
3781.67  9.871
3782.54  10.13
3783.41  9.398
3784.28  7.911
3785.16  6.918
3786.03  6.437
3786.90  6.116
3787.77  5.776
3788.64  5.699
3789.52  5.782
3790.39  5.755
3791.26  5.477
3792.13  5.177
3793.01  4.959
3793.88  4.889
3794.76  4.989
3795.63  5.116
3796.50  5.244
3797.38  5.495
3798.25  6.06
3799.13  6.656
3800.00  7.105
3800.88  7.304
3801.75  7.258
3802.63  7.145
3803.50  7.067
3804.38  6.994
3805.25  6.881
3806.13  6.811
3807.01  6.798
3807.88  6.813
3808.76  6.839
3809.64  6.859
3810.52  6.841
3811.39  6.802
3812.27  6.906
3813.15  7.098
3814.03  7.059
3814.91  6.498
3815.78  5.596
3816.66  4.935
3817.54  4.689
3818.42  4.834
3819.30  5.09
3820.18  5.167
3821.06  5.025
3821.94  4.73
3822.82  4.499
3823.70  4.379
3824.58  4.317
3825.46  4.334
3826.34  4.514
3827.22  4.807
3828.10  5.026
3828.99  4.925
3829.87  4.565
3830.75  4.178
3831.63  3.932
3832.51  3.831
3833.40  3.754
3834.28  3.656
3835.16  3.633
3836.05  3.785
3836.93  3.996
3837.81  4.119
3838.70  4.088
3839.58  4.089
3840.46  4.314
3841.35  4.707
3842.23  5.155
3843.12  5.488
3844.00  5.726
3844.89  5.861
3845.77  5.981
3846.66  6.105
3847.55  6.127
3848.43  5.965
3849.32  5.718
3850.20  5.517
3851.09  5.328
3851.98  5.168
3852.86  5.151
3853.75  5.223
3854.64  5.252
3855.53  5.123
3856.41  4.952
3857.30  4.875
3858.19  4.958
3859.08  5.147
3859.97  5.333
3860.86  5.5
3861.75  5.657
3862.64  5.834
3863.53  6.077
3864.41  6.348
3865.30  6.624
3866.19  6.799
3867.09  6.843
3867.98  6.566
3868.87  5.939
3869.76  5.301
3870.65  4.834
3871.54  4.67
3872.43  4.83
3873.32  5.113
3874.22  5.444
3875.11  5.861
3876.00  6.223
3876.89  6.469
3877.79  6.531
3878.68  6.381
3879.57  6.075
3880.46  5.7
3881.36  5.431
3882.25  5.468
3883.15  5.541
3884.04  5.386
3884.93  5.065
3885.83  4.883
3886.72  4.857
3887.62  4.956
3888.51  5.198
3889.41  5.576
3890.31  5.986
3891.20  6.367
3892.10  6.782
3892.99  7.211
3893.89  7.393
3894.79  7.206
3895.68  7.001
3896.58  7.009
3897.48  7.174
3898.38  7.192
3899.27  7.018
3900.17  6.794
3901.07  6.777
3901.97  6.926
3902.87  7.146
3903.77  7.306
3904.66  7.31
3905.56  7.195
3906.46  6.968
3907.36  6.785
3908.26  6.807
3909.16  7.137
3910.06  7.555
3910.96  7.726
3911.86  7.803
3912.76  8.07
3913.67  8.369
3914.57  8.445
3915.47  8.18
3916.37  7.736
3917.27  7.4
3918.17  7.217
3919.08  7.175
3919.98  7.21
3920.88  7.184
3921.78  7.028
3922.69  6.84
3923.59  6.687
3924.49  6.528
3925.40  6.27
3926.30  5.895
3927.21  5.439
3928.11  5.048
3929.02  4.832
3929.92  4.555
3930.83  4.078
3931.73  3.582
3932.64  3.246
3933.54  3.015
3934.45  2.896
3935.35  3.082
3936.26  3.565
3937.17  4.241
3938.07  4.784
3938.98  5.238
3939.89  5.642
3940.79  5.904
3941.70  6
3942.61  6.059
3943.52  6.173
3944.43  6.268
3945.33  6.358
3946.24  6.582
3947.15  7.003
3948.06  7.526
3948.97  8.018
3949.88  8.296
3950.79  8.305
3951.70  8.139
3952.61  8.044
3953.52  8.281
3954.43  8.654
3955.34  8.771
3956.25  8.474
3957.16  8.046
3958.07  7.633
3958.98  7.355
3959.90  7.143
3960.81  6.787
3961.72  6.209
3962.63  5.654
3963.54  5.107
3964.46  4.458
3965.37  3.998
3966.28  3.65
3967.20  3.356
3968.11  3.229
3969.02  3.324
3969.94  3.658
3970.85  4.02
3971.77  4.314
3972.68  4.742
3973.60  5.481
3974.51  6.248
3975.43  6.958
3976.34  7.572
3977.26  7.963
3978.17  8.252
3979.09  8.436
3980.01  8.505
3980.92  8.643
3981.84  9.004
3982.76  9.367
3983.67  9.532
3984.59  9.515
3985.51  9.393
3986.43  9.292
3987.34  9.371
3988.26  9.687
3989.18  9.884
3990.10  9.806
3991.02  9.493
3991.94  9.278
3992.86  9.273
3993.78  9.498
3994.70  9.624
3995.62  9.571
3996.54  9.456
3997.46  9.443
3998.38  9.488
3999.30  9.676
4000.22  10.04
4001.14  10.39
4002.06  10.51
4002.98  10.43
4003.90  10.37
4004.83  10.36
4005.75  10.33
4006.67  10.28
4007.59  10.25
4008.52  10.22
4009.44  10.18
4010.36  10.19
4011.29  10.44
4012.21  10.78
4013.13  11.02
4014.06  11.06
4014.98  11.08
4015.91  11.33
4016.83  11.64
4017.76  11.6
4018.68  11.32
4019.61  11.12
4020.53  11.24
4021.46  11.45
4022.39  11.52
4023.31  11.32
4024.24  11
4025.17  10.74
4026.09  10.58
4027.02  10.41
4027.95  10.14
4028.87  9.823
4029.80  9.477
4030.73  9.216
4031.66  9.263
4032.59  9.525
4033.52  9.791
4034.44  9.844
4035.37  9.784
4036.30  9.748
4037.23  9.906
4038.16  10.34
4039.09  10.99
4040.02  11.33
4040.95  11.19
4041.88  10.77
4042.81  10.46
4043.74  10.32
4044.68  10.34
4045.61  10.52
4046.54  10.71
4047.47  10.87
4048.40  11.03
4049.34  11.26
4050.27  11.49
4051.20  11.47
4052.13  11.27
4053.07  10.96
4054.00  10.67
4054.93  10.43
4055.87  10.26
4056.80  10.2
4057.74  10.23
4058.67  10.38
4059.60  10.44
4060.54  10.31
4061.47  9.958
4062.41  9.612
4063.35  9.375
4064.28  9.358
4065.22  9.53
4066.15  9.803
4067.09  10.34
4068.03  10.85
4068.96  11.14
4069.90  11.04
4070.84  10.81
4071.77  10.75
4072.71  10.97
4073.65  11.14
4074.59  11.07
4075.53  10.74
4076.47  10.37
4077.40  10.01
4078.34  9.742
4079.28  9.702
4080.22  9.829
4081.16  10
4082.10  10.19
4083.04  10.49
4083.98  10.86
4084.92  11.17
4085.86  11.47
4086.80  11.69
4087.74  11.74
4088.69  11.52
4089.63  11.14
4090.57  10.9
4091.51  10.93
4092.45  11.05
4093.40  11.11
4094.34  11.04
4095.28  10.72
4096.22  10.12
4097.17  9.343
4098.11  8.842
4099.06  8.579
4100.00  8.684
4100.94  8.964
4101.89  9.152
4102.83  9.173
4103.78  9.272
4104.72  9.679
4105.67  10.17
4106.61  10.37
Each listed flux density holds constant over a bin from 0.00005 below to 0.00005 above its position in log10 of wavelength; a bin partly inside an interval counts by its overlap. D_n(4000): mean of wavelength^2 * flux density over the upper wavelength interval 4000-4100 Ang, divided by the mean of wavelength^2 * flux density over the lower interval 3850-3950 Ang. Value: 1.87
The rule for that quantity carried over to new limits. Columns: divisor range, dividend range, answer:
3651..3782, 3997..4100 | 1.96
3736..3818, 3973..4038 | 1.75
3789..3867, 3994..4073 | 2.12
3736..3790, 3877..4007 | 1.22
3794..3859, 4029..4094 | 2.19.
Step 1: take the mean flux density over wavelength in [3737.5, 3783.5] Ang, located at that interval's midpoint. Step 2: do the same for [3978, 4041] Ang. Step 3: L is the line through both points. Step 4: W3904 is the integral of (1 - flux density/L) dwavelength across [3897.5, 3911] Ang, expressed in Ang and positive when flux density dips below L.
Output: 2.25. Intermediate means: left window 6.34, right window 10.1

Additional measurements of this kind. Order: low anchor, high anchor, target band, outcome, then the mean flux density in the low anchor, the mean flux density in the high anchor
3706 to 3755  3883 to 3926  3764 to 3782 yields -2.9 Ang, 5.72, 6.85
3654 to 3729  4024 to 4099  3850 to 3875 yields 8.5 Ang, 6.57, 10.5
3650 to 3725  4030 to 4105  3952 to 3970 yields 6.1 Ang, 6.59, 10.4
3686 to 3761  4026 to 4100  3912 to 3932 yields 4.7 Ang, 6.03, 10.4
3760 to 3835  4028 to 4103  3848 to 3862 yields 3.5 Ang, 6.15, 10.4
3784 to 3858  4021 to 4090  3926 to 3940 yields 6.4 Ang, 5.49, 10.5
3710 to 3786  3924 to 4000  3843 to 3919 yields 4.2 Ang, 6.22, 6.83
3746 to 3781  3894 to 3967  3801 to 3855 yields 8.5 Ang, 6.33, 6.51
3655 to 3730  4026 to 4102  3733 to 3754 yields 5.7 Ang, 6.56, 10.4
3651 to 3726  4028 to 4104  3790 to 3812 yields 4.0 Ang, 6.58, 10.4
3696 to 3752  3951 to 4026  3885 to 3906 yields 3.2 Ang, 5.92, 8.7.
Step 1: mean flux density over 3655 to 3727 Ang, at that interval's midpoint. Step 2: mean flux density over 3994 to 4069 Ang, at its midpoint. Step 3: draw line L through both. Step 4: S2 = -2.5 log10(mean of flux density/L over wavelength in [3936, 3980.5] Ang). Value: 0.46 mag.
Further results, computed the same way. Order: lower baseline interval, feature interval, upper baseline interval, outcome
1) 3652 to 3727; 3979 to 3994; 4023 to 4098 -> 0.05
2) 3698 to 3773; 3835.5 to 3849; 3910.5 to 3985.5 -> 0.23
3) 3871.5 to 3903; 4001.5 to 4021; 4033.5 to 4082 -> -0.16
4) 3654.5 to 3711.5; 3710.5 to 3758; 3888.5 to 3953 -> 0.16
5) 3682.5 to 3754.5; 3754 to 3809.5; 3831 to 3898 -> -0.14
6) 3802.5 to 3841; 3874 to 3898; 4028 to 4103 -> 0.10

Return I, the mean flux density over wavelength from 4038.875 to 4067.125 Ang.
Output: 10.5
